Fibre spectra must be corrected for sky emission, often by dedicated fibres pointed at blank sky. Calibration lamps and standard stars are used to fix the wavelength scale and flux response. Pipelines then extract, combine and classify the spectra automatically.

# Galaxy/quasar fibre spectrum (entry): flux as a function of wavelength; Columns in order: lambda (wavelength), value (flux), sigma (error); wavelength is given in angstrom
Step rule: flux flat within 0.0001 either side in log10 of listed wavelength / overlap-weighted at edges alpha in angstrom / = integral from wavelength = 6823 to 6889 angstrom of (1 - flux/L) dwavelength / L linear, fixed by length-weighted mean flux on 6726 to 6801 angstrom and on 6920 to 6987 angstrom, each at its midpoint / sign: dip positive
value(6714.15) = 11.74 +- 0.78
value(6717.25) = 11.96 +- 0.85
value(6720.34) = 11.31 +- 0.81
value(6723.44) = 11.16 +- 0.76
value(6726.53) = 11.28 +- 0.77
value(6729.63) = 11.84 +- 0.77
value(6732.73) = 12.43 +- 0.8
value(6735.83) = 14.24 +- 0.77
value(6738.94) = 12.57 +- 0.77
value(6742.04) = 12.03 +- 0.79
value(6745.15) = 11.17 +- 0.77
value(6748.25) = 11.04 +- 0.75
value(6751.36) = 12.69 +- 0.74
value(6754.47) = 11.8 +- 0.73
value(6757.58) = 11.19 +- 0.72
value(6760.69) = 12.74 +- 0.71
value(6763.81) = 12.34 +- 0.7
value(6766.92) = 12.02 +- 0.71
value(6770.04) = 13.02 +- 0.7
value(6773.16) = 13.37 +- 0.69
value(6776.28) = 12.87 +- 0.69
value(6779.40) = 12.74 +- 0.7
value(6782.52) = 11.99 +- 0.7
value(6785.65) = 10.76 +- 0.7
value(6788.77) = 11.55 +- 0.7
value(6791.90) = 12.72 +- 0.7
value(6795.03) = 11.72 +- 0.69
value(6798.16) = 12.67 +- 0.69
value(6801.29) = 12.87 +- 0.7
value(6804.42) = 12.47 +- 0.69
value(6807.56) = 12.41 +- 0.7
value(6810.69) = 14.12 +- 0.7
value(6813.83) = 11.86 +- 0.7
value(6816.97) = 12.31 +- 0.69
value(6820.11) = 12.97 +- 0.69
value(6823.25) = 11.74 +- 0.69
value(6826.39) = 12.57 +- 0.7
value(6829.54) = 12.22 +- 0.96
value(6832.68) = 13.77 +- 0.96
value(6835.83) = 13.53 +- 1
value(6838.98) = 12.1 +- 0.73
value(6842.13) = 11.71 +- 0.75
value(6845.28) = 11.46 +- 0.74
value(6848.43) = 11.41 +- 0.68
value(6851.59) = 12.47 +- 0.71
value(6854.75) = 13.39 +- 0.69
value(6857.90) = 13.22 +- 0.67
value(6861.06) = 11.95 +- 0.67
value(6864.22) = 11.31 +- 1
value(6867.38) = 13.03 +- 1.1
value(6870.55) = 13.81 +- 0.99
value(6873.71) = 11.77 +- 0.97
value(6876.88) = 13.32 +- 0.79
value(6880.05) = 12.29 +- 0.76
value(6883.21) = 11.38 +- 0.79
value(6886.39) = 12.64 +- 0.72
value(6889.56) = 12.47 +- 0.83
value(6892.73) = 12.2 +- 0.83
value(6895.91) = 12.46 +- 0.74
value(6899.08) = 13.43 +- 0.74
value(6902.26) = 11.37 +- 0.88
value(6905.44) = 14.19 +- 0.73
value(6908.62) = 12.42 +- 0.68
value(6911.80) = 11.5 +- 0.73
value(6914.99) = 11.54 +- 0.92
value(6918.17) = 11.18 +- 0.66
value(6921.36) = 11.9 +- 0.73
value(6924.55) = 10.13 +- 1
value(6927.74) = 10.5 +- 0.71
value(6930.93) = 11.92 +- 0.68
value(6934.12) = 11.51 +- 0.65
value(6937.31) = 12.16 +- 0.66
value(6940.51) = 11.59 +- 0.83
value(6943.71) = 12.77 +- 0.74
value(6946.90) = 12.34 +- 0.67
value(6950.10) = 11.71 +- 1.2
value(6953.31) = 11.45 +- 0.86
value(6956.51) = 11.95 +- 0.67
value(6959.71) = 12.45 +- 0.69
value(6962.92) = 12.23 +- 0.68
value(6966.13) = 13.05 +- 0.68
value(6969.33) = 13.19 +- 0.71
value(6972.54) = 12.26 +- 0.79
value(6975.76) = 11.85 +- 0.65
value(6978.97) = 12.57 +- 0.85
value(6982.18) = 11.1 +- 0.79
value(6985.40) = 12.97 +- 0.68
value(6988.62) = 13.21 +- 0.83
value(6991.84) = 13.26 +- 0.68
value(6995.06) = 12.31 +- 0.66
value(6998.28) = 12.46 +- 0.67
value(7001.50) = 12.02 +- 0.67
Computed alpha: -1.9 angstrom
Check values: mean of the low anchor 12.2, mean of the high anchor 12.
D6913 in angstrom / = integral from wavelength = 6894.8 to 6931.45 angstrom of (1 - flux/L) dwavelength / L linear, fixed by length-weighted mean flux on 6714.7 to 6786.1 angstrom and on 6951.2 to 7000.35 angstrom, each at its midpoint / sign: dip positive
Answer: 1.4 angstrom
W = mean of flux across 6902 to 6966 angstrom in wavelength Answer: 11.9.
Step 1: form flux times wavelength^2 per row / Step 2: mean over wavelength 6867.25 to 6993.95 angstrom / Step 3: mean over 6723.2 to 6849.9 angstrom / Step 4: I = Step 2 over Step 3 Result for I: 1.04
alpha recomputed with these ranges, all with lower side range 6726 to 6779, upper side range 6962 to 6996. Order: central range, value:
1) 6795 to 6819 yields -0.5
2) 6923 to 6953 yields 2.1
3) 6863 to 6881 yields -0.3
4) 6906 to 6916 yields 0.3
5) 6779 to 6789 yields 0.5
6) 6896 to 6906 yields -0.3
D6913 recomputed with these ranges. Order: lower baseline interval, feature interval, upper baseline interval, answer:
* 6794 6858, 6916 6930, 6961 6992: 1.7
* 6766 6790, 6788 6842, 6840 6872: -1.0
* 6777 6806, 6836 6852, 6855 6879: 0.7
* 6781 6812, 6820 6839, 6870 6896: -0.6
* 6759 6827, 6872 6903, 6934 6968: -0.3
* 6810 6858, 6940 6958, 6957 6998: 0.8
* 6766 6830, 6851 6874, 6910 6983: -0.9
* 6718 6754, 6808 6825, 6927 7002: -0.7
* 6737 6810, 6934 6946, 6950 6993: 0.3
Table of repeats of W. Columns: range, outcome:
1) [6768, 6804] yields 12.4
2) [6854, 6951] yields 12.2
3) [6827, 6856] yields 12.4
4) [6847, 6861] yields 12.6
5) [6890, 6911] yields 12.6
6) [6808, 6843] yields 12.6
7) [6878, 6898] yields 12.3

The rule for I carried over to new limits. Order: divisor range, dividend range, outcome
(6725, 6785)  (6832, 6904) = 1.05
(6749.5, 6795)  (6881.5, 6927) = 1.02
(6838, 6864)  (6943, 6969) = 1.04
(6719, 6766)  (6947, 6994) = 1.10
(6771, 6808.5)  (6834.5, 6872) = 1.03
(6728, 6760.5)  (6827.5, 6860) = 1.06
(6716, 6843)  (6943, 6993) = 1.06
